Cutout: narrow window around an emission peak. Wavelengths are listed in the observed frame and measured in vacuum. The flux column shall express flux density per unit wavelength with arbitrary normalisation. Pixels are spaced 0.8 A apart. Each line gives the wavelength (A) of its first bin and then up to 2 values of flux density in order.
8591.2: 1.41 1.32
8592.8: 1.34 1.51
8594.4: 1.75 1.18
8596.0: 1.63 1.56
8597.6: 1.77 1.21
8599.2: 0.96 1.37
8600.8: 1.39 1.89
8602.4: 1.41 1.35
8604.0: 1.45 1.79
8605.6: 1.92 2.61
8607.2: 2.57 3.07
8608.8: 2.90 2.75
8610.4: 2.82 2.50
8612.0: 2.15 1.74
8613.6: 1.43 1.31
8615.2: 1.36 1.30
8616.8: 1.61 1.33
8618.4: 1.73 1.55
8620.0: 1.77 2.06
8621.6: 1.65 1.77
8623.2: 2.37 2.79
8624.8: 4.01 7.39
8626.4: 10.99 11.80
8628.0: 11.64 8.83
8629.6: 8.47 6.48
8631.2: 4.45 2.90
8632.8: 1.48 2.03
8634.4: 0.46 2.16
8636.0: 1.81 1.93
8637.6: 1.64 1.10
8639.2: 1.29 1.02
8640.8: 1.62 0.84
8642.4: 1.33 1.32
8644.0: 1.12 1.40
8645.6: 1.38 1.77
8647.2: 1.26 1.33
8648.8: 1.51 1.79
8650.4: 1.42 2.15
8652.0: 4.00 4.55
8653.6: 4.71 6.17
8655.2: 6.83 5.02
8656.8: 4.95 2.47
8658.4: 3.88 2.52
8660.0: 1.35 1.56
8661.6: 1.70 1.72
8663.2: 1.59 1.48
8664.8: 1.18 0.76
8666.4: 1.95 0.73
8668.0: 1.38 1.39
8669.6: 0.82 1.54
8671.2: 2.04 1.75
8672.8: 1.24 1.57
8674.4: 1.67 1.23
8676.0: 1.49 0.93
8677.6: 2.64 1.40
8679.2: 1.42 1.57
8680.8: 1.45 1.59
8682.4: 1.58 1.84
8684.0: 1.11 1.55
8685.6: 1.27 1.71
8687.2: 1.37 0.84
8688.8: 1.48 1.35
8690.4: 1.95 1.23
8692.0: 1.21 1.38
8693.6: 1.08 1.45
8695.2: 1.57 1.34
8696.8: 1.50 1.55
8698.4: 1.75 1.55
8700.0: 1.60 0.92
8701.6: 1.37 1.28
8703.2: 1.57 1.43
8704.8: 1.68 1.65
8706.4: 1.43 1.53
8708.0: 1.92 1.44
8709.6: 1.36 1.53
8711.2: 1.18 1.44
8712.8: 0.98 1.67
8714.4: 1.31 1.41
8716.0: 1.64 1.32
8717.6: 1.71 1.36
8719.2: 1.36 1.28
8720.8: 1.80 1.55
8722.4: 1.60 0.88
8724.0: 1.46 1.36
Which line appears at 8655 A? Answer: [N II] 6583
